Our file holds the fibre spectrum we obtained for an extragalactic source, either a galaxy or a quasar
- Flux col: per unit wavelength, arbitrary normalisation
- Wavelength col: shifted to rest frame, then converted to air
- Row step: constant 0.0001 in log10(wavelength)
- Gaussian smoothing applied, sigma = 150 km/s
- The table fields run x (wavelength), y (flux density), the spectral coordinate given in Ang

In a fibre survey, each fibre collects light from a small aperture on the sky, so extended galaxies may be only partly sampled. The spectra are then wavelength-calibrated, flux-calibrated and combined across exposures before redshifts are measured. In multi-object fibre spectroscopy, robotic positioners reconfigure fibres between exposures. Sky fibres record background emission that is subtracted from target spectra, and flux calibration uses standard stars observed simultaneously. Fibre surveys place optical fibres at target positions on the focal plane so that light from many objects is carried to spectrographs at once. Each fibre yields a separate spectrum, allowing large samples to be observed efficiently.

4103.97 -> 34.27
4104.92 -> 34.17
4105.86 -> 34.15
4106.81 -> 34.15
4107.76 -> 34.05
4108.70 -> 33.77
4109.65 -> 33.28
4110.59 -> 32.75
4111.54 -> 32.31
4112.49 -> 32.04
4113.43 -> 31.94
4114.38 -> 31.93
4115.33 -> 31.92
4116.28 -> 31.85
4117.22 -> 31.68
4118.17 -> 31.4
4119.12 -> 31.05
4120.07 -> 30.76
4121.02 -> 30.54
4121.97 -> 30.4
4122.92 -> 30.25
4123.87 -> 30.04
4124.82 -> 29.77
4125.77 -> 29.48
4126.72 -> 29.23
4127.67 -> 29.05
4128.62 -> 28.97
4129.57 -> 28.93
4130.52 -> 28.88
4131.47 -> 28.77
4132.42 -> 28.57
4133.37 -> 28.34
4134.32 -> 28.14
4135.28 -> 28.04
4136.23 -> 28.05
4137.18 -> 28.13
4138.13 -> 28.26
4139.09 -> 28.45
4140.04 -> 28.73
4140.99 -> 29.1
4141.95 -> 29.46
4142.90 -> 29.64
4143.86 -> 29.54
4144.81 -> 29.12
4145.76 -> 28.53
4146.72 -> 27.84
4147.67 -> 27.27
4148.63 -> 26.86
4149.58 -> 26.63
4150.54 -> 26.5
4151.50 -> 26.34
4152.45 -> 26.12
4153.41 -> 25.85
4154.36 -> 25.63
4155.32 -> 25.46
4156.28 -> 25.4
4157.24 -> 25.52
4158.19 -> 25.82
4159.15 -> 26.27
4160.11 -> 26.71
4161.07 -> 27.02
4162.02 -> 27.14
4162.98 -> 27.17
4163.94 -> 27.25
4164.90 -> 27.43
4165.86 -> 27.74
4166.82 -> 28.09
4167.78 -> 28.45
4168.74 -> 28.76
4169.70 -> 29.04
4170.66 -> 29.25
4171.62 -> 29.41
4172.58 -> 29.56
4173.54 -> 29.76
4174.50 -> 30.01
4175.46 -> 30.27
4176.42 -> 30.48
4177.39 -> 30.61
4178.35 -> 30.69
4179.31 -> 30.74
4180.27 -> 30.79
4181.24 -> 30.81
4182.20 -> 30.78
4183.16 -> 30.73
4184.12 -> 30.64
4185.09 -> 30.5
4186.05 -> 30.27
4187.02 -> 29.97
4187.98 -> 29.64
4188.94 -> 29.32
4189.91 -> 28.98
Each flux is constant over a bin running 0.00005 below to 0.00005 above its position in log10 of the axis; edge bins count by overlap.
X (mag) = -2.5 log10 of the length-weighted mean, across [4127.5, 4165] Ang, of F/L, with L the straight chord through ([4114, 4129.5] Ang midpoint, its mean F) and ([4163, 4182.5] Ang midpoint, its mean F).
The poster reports 0.09 mag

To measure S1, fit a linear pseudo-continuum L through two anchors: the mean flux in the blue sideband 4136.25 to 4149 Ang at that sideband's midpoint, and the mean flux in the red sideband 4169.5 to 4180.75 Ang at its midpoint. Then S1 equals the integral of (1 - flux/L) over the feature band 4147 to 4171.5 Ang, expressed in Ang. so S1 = 2.0 Ang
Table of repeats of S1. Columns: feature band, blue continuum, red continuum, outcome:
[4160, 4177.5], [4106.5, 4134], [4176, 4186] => 1.17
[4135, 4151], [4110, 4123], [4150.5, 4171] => 0.30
